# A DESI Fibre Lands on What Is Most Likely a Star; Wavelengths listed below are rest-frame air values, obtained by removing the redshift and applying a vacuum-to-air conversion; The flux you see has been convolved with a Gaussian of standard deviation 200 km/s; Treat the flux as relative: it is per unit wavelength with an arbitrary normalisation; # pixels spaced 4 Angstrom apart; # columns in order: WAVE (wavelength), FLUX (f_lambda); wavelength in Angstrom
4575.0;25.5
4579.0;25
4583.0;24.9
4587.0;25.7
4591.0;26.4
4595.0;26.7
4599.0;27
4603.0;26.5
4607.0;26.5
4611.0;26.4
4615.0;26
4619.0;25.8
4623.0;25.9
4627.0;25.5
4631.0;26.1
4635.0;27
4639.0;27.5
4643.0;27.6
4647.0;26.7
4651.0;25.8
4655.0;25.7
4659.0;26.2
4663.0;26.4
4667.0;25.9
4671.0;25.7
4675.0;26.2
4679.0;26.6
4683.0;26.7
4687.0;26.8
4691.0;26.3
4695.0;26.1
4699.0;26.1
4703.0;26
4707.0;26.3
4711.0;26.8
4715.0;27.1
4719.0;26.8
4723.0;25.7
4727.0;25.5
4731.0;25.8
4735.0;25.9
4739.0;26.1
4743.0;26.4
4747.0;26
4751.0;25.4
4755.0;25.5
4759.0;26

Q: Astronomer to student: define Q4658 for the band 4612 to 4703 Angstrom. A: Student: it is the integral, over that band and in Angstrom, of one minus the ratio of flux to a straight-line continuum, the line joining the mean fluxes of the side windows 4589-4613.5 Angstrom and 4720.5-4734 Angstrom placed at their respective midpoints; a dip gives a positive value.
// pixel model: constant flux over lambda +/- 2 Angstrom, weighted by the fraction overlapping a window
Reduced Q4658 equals -0.4 Angstrom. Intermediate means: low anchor 26.6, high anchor 25.7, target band 26.3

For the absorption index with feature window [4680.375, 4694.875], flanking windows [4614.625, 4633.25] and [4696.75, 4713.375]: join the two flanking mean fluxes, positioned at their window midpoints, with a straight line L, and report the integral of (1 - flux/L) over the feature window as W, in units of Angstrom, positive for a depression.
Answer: -0.2 Angstrom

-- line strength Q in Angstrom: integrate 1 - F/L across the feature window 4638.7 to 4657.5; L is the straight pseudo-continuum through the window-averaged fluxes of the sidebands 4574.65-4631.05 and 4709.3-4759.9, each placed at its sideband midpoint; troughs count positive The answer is -0.4 Angstrom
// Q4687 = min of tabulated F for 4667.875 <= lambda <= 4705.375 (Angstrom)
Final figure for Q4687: 25.7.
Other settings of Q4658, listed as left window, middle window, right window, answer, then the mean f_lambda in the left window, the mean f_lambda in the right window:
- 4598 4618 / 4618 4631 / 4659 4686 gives 0.29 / 26.4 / 26.3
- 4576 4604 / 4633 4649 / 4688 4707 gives -0.69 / 26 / 26.2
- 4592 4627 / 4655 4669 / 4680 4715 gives 0.15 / 26.3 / 26.4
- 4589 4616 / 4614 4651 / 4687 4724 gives 0.07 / 26.5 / 26.4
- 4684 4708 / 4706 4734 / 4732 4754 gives -0.18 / 26.3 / 25.9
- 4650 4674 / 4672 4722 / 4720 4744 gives -0.98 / 26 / 25.9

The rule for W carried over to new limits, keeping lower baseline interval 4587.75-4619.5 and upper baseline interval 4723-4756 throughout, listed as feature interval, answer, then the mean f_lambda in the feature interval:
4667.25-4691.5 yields -0.25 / 26.4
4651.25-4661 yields 0.10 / 25.9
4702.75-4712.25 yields -0.16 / 26.4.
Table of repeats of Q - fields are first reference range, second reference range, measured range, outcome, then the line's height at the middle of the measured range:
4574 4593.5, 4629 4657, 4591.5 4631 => -0.3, 26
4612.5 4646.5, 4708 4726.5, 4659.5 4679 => 0.3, 26.5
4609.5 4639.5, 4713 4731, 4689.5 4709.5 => 0.0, 26.2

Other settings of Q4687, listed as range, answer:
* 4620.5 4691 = 25.5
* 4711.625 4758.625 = 25.4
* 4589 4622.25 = 25.8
